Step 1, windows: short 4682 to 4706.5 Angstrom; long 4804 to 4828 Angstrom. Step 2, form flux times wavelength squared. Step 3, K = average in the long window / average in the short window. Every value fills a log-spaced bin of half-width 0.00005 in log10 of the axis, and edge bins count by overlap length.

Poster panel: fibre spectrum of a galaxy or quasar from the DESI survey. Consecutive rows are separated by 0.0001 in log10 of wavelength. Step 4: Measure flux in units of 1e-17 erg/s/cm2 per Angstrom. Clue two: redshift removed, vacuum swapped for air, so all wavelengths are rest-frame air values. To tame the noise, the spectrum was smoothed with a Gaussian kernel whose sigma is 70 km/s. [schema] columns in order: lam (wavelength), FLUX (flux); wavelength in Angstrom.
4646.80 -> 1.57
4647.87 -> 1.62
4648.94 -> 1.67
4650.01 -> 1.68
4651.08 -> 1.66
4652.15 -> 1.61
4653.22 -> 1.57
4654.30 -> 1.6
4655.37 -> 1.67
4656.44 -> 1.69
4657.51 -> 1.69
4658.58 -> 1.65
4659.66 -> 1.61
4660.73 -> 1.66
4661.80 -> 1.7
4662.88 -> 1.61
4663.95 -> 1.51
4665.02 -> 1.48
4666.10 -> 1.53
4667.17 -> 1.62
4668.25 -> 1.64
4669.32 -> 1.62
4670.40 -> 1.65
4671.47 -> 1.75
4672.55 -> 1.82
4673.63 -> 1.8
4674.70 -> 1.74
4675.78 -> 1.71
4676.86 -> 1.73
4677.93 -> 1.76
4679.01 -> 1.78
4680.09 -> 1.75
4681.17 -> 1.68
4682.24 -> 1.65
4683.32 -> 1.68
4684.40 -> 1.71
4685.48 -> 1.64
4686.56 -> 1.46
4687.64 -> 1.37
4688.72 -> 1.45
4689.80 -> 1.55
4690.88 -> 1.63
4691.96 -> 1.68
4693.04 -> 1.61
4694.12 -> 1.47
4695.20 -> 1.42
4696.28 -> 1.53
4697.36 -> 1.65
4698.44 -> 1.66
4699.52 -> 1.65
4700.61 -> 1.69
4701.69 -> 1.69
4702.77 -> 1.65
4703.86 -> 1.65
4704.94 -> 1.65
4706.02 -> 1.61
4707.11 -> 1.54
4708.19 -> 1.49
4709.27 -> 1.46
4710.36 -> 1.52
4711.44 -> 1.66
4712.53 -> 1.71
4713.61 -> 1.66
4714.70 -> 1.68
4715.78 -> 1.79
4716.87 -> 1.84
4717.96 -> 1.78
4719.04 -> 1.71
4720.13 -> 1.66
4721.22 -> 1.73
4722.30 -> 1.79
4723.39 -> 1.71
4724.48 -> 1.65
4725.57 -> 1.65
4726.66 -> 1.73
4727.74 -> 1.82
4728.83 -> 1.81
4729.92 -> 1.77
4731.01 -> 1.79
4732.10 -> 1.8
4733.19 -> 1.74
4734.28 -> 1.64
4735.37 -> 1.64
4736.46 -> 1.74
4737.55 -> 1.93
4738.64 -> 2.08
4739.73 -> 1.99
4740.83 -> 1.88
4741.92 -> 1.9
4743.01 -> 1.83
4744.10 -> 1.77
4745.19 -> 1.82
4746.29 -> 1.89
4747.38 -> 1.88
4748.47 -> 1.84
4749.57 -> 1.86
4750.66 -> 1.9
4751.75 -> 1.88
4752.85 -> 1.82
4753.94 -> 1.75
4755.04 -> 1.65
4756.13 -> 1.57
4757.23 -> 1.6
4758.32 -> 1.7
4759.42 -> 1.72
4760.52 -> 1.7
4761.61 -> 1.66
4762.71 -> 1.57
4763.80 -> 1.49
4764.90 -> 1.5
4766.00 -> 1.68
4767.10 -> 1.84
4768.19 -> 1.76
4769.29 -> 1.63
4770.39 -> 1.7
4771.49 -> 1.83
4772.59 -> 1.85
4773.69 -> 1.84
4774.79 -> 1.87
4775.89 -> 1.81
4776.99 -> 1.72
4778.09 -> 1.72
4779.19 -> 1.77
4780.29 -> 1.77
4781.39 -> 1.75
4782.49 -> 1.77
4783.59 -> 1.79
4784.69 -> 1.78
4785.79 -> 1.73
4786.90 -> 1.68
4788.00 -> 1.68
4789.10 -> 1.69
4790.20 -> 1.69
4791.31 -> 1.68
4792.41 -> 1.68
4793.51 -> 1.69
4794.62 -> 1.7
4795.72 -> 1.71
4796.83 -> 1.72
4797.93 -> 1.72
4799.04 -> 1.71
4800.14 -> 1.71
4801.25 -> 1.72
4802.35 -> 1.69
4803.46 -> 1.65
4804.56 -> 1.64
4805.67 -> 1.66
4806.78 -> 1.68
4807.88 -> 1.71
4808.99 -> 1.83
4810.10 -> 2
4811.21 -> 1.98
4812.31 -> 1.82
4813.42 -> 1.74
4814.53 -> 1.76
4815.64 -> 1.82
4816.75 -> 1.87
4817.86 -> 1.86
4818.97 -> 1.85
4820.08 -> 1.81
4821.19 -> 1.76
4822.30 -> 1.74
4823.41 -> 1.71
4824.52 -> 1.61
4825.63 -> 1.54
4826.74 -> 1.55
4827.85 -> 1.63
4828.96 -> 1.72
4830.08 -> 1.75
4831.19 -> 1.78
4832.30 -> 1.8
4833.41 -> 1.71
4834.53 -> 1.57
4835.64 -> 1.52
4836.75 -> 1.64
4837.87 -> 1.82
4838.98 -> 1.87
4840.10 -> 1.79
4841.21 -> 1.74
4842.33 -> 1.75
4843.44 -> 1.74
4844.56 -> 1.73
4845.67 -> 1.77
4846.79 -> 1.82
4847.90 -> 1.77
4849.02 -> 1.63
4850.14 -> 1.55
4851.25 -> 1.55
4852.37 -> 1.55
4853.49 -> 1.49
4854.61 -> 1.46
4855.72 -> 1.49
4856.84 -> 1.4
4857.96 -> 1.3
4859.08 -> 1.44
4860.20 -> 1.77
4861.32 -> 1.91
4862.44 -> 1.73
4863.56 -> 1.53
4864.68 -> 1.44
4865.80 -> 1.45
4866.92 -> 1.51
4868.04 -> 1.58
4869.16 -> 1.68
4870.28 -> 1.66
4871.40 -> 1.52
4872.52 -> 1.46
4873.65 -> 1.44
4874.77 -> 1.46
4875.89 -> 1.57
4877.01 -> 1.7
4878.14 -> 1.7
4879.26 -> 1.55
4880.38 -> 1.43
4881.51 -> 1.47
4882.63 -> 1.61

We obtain 1.16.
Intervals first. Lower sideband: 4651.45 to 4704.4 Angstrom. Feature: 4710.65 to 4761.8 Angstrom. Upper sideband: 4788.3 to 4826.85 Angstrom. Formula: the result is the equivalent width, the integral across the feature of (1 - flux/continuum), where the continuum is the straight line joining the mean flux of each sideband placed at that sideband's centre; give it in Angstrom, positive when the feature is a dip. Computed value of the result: -2.7 Angstrom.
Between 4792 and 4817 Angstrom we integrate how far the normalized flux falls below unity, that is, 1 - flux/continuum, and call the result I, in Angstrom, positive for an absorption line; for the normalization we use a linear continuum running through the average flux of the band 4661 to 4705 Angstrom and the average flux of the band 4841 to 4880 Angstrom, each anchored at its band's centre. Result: -2.2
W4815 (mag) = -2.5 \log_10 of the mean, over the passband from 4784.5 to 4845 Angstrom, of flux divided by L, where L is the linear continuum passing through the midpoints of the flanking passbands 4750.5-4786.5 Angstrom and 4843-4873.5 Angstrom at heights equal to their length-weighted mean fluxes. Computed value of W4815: -0.05 mag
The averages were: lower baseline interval 1.73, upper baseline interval 1.59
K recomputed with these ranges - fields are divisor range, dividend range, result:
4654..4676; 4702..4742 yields 1.07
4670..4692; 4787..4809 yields 1.07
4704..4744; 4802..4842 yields 1.05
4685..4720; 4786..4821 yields 1.13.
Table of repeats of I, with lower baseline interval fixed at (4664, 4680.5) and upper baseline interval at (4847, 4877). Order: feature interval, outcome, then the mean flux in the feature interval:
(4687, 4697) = 0.88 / 1.53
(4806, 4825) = -2.47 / 1.8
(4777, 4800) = -1.63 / 1.72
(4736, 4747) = -1.64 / 1.88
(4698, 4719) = 0.11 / 1.65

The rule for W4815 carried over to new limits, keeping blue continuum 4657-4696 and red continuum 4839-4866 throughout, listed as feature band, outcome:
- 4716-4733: -0.08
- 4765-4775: -0.09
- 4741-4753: -0.14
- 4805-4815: -0.11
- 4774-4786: -0.09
